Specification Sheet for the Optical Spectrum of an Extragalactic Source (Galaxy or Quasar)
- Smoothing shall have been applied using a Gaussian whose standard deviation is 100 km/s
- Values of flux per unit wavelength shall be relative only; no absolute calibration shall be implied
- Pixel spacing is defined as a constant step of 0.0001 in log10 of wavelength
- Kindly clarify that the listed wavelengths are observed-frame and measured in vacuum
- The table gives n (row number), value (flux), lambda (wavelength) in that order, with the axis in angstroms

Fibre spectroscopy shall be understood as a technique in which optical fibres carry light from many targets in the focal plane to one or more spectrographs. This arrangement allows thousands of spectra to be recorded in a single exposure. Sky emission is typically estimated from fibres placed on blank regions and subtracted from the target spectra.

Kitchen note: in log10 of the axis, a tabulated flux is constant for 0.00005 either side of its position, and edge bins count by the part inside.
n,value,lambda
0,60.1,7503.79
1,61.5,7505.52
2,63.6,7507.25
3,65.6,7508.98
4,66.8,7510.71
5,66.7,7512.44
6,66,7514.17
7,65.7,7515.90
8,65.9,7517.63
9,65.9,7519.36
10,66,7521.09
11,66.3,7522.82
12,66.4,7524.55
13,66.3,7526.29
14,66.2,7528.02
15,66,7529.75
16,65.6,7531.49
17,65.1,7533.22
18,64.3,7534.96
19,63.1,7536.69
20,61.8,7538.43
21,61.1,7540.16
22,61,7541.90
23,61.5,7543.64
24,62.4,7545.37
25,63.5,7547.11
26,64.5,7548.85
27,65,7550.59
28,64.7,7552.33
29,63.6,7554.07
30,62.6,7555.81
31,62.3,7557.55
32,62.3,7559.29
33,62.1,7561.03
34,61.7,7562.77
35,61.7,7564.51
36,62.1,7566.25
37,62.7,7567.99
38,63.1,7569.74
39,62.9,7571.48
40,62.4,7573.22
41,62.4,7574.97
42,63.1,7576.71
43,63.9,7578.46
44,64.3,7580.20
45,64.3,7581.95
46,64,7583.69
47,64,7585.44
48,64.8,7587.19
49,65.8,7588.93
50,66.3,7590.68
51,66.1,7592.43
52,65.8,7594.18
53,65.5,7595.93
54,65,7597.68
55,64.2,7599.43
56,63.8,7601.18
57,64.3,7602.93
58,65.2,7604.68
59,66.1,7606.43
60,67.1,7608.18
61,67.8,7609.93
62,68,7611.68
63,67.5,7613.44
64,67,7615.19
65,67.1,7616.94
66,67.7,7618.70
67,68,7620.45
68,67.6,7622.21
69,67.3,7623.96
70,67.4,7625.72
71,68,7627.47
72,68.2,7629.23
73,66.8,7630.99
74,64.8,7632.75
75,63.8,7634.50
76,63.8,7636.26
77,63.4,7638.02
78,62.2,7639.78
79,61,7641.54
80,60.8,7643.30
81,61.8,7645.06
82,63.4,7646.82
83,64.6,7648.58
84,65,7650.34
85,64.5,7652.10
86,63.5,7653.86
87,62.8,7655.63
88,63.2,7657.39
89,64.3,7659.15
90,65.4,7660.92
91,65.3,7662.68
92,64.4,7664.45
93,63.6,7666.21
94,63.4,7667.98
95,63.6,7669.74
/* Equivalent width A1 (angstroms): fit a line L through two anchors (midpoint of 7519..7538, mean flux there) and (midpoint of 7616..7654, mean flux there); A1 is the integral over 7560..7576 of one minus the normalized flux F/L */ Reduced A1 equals 0.7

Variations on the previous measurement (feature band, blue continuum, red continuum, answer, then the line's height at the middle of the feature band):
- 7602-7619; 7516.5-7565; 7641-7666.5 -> -0.8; 63.7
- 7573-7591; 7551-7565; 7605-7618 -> 0.2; 64.7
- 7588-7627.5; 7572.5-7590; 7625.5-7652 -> -1.4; 64.1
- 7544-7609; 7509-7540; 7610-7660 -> 1.4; 65.3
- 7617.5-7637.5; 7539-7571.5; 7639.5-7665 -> -1.1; 63.3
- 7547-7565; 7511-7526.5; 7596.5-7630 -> 0.9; 66.4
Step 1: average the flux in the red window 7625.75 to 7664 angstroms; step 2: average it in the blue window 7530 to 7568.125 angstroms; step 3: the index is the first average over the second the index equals 1.02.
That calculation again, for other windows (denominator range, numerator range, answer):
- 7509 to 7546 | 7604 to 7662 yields 1.01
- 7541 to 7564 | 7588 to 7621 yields 1.05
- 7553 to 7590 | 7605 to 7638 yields 1.06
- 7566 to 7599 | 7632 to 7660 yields 0.99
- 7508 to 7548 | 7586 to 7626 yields 1.02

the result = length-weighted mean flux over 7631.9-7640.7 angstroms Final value 63.6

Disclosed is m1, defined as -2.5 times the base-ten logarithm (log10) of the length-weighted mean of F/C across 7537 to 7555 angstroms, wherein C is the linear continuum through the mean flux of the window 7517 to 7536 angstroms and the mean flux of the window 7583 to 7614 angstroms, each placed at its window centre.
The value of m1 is 0.05 mag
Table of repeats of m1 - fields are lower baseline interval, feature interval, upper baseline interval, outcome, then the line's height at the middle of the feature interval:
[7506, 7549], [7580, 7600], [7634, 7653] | -0.020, 63.8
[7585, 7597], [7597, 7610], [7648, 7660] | -0.002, 65.2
